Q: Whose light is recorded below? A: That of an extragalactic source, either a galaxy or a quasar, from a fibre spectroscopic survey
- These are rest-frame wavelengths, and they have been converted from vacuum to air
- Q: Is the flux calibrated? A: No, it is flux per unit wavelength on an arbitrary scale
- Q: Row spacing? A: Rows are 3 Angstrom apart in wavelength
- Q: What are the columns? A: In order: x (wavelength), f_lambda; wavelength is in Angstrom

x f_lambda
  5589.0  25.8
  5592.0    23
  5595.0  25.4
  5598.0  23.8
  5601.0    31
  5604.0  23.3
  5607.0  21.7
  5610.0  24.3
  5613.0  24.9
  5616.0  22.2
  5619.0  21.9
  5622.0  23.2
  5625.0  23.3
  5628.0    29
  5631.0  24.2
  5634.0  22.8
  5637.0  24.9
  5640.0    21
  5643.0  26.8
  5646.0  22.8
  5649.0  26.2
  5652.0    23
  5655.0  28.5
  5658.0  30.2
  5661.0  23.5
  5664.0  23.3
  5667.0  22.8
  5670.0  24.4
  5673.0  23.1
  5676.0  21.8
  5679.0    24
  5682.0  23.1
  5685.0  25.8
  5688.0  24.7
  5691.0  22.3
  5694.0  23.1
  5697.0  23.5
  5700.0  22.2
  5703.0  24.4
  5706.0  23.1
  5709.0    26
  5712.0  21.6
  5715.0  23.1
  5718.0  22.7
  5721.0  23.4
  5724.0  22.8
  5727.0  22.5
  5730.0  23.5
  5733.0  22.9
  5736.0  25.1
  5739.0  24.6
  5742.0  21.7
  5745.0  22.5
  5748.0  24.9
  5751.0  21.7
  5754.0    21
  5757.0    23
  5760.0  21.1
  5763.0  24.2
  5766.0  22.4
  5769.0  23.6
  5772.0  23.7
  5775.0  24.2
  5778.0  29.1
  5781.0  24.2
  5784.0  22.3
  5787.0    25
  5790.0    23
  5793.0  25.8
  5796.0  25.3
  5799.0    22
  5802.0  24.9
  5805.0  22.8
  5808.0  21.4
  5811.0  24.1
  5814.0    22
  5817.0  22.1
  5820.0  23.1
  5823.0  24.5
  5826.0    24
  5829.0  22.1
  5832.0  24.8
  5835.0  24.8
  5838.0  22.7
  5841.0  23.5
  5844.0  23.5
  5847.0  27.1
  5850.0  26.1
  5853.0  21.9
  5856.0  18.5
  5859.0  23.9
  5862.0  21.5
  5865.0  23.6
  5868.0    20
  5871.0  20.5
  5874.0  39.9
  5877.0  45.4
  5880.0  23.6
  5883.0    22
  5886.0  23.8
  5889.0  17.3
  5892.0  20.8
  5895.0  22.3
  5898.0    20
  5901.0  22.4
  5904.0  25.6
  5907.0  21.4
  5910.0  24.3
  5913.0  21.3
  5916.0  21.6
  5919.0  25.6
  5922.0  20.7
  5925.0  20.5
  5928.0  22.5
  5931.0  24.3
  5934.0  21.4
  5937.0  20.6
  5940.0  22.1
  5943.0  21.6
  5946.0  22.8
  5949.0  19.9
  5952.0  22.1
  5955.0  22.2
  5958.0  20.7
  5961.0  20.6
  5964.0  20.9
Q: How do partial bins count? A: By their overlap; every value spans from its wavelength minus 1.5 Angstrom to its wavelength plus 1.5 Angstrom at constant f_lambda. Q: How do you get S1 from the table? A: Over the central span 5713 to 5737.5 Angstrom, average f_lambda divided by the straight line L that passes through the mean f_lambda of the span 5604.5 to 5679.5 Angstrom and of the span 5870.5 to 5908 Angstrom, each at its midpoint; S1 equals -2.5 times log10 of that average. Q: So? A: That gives 0.06 mag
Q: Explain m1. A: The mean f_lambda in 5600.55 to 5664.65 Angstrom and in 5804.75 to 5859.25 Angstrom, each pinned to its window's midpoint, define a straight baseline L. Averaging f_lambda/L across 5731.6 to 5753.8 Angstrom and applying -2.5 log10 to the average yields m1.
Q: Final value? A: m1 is 0.03 mag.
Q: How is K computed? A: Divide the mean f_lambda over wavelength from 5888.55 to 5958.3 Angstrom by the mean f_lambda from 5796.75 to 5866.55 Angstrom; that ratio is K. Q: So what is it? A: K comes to 0.9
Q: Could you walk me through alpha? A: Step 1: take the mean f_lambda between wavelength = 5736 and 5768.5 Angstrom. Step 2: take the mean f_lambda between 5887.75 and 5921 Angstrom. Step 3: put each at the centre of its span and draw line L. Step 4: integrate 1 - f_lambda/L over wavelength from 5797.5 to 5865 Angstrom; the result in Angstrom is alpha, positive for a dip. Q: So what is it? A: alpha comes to -2.4 Angstrom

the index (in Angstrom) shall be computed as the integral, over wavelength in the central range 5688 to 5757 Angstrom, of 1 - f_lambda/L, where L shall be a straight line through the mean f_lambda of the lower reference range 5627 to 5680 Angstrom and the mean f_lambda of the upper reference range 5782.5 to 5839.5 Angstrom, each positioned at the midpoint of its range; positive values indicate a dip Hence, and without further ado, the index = 2.7 Angstrom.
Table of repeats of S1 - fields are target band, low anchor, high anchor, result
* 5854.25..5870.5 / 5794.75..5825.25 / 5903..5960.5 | 0.06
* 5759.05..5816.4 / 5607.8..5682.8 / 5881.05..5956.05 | -0.03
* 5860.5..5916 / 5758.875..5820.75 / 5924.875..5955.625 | -0.08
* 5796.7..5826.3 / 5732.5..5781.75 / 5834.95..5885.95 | 0.06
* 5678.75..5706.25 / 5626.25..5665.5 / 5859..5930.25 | 0.05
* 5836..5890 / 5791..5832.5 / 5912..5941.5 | -0.09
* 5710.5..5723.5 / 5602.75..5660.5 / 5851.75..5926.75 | 0.07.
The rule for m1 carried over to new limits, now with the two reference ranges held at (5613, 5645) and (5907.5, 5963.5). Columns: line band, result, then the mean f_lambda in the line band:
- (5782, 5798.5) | -0.06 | 24.1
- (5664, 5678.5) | 0.03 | 23.1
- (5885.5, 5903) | 0.06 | 21.1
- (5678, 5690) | -0.03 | 24.3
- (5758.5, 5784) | -0.04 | 24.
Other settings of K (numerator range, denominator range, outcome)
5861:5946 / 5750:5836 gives 1.00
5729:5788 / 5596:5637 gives 0.97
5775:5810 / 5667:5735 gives 1.03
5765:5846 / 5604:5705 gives 0.99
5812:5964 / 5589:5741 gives 0.96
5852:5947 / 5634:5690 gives 0.95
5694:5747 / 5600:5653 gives 0.96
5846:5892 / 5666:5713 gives 1.06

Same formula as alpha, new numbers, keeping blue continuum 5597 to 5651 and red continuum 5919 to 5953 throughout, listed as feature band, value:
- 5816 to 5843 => -1.0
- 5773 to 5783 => -1.1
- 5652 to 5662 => -1.2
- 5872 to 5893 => -5.0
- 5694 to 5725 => 0.4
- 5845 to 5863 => -0.6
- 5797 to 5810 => 0.0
